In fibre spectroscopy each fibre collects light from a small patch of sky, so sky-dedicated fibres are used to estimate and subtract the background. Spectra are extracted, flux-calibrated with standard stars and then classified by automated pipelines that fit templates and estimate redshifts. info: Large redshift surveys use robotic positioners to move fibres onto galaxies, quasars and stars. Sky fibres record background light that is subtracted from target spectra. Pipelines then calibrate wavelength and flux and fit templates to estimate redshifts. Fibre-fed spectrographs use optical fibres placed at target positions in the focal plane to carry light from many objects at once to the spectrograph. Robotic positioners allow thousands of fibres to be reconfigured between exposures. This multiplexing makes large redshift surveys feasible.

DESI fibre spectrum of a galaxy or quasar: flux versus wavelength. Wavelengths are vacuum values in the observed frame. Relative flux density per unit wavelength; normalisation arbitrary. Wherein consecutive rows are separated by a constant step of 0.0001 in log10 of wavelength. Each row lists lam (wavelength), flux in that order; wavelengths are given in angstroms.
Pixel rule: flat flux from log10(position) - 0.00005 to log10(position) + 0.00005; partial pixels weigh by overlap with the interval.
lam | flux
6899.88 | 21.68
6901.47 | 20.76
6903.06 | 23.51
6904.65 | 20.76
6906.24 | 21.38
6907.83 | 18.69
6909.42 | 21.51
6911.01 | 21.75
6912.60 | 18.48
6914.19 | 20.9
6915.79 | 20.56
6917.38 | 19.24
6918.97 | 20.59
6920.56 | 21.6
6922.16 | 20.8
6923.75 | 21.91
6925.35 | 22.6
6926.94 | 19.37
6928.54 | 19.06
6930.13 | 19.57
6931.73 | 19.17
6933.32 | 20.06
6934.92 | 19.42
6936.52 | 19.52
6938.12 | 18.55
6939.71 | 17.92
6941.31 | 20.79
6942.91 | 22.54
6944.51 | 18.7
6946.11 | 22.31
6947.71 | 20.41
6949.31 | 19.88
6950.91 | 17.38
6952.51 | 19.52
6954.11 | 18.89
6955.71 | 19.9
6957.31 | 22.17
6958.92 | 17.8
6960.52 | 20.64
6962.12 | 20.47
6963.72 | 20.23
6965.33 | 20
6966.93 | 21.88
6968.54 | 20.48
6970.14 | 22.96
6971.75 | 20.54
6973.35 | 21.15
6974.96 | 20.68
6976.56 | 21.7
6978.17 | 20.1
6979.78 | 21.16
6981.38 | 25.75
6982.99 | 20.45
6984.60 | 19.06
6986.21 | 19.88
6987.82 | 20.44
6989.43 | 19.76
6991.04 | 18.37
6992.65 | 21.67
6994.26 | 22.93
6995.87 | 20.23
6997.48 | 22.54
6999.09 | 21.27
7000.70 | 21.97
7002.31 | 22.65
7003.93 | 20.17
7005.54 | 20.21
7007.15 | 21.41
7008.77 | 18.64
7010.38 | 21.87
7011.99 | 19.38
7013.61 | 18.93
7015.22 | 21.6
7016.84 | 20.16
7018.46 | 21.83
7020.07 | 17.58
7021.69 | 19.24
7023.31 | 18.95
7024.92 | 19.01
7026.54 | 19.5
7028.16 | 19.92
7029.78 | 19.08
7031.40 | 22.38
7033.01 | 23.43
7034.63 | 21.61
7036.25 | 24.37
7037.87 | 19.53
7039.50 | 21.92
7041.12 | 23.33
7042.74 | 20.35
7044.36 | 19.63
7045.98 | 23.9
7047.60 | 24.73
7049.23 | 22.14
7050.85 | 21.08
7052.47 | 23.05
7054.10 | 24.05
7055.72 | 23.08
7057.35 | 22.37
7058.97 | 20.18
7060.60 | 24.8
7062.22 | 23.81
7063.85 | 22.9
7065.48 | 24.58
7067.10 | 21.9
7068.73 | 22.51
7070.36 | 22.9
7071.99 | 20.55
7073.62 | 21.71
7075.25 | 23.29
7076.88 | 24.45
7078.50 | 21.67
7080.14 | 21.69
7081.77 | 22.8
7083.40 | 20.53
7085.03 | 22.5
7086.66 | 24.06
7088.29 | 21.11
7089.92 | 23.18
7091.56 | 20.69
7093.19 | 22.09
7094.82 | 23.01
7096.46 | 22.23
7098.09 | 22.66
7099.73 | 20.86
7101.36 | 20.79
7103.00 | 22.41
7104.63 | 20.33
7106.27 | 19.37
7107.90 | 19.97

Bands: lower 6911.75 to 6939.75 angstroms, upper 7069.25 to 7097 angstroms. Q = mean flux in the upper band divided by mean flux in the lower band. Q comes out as 1.11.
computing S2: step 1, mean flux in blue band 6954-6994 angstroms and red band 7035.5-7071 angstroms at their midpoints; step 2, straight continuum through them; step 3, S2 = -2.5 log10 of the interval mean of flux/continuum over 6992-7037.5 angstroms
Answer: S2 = 0.04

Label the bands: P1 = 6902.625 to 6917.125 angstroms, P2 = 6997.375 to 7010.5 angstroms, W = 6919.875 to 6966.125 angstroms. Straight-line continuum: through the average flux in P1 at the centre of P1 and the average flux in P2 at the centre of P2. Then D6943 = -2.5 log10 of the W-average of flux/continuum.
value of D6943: 0.04 mag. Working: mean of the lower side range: 20.7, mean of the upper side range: 21.1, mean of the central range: 20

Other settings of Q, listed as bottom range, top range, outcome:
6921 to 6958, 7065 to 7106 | 1.10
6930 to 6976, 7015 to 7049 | 1.05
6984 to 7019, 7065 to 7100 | 1.08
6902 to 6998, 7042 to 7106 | 1.09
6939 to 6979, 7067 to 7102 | 1.09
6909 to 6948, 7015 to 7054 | 1.05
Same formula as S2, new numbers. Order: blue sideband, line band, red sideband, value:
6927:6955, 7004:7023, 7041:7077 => 0.07 mag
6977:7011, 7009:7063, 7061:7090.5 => 0.02 mag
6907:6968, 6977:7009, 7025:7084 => 0.01 mag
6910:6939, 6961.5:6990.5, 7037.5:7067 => 0.01 mag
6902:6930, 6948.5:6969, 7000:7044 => 0.04 mag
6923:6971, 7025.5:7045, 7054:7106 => 0.02 mag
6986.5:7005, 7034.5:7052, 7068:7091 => -0.02 mag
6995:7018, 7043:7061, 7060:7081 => -0.01 mag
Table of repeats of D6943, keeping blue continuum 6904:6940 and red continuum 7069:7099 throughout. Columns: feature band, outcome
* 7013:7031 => 0.094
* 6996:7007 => -0.010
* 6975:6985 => -0.025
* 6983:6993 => 0.065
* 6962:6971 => -0.014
